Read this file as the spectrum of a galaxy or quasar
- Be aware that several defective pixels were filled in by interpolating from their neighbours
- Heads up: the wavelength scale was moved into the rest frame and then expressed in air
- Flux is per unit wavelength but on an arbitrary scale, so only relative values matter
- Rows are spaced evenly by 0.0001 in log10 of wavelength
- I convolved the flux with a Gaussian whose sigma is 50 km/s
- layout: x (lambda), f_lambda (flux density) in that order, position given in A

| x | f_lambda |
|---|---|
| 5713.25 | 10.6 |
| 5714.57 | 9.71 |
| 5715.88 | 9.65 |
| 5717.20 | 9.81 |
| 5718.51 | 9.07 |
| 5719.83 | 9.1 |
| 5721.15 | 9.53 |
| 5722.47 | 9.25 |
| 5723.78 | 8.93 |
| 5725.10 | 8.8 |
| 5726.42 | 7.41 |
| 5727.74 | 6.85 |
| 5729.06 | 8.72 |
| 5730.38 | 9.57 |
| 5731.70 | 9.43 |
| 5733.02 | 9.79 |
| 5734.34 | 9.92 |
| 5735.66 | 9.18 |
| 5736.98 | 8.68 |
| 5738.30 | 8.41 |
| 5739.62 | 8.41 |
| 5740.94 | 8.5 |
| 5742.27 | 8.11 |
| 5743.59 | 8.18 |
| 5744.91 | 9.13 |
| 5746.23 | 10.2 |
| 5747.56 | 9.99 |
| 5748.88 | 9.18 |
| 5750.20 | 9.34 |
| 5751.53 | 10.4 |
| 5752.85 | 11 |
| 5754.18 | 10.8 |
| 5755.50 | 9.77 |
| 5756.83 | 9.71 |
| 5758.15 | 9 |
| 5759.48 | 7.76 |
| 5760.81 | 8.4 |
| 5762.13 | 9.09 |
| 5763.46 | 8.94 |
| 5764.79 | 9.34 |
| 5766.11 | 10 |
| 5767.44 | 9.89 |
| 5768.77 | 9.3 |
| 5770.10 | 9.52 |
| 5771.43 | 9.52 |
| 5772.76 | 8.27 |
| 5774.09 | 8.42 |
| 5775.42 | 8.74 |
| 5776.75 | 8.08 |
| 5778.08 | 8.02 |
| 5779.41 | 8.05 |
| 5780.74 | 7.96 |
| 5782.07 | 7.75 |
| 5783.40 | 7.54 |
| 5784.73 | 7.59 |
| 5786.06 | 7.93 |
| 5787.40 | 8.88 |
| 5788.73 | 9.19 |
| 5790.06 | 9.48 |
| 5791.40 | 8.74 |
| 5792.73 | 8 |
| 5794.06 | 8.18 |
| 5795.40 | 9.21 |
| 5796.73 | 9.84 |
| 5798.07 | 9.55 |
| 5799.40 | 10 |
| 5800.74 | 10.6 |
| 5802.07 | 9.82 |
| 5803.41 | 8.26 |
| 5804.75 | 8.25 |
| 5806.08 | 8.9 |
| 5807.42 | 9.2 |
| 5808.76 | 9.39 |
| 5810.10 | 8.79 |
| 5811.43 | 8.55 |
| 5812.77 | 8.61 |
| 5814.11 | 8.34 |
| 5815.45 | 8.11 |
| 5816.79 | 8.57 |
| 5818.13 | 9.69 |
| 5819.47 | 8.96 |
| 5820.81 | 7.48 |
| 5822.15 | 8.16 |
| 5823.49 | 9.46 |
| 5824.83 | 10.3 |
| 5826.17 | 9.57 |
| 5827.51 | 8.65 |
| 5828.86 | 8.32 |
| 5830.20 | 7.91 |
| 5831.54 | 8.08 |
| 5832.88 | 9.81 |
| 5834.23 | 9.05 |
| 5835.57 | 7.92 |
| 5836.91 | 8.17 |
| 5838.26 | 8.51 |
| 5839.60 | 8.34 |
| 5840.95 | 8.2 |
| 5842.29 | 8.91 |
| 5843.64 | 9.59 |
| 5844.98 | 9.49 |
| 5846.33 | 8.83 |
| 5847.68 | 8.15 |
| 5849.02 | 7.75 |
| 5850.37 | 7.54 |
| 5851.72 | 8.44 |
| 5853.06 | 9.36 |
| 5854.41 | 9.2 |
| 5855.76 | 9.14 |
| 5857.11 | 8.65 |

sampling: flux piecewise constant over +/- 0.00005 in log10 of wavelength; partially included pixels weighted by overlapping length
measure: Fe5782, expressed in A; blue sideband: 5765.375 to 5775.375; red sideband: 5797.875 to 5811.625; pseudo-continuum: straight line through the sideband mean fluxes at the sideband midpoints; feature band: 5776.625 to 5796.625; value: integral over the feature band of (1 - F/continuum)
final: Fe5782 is 1.9 A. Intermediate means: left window 9.24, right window 9.22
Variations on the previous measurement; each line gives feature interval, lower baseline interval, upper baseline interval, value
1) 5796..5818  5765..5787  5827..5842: -1.4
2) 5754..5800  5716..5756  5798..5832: 1.0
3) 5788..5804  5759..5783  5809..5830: -0.9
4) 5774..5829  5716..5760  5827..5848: 0.4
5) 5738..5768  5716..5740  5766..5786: -2.0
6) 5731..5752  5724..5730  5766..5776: -1.8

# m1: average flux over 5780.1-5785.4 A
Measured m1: 7.72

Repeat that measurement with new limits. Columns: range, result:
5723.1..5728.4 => 8.01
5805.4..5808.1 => 9.05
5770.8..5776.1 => 8.73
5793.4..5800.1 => 9.35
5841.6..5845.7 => 9.32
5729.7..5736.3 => 9.58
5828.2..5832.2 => 8.11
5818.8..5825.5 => 8.88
